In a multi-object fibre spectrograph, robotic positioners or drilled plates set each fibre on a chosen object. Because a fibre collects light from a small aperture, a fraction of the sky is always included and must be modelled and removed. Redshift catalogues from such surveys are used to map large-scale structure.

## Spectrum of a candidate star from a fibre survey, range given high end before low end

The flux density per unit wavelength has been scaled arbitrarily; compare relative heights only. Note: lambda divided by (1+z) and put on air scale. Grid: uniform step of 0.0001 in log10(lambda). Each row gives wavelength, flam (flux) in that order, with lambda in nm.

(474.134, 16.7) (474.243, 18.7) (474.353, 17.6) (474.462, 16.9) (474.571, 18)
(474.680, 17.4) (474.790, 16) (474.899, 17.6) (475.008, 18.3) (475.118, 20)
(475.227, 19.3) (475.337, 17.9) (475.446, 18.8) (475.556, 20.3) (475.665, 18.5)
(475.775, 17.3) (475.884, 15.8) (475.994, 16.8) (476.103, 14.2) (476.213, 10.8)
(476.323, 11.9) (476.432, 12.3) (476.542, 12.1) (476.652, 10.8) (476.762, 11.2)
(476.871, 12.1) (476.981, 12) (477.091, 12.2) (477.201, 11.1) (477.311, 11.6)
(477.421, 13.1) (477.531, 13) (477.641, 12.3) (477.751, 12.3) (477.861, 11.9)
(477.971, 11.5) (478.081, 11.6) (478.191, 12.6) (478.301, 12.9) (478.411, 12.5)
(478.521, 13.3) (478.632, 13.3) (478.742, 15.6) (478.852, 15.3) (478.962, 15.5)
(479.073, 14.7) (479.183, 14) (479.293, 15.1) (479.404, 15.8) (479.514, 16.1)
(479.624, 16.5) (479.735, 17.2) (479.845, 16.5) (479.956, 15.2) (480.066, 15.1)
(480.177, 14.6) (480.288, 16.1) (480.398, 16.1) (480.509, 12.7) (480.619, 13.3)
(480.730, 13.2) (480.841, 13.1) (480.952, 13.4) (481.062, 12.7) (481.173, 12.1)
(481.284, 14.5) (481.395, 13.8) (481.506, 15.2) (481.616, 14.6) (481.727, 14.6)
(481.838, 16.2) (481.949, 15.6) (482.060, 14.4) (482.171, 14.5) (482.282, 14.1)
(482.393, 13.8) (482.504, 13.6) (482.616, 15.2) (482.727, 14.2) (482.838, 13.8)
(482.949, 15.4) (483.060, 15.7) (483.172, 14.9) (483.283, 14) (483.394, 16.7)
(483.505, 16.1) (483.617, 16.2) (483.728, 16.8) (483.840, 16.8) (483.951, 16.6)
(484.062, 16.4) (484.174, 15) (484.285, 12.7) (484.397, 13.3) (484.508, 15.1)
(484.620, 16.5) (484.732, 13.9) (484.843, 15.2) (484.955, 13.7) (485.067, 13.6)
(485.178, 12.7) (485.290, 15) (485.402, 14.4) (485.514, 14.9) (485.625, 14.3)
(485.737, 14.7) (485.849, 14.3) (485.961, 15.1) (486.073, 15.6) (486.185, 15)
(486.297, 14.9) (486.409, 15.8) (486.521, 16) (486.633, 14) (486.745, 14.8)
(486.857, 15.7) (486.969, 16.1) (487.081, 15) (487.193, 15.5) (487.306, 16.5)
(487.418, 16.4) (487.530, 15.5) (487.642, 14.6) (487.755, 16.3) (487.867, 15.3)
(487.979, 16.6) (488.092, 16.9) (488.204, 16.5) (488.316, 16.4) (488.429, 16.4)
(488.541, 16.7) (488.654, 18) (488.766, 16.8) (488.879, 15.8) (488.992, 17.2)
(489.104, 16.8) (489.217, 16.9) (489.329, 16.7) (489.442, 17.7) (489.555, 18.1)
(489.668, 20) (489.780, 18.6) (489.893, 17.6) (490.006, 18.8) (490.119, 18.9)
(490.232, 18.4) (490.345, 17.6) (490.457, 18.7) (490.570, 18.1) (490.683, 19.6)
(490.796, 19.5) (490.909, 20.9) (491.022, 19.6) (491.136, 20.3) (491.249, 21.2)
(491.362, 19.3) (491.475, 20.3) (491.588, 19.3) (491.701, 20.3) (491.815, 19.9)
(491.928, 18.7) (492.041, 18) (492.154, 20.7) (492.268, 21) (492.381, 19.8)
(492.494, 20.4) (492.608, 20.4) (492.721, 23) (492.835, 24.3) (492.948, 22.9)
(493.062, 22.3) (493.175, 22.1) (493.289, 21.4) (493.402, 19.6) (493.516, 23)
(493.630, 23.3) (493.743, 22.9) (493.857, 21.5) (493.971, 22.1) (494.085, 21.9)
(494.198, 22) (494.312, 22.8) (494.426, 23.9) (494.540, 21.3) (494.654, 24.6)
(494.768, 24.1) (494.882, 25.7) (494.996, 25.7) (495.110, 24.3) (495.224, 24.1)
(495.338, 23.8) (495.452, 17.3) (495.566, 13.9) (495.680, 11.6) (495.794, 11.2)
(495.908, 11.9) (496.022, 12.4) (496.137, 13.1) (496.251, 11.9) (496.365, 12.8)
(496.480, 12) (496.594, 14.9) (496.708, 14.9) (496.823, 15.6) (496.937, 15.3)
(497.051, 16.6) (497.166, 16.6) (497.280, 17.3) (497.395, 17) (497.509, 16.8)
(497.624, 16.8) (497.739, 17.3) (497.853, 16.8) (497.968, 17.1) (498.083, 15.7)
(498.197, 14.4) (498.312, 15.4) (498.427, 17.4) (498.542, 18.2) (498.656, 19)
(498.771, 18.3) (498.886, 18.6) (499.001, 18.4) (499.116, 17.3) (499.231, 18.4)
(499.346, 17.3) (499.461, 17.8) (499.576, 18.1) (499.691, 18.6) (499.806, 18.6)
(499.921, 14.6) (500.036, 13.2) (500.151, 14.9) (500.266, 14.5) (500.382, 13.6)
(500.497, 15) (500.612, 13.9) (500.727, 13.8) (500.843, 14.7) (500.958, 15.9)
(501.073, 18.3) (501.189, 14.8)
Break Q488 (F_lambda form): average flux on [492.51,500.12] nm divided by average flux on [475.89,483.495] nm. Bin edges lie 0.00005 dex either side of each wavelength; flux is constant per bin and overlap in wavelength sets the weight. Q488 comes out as 1.33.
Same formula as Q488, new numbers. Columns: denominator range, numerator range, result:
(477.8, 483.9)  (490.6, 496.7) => 1.36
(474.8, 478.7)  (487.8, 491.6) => 1.28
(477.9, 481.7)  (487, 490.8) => 1.20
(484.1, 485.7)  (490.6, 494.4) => 1.47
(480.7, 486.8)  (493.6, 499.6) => 1.23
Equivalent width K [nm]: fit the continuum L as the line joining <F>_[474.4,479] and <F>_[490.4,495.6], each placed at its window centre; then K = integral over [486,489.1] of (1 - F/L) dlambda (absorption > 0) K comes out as 0.505 nm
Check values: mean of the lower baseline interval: 14.5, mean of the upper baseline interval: 21.3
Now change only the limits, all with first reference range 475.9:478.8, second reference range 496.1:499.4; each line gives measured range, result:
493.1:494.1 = -0.42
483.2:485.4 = -0.20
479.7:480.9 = -0.16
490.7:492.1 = -0.43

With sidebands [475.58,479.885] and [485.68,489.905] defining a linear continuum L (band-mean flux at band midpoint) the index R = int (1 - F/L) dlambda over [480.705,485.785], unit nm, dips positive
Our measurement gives 0.15 nm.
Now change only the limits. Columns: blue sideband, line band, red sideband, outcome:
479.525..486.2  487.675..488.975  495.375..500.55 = -0.12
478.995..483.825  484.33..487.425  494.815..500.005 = 0.10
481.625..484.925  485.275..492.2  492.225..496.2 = 0.29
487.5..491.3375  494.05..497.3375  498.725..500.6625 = -0.19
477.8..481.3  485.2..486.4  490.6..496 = 0.17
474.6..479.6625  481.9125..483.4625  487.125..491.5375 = 0.12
